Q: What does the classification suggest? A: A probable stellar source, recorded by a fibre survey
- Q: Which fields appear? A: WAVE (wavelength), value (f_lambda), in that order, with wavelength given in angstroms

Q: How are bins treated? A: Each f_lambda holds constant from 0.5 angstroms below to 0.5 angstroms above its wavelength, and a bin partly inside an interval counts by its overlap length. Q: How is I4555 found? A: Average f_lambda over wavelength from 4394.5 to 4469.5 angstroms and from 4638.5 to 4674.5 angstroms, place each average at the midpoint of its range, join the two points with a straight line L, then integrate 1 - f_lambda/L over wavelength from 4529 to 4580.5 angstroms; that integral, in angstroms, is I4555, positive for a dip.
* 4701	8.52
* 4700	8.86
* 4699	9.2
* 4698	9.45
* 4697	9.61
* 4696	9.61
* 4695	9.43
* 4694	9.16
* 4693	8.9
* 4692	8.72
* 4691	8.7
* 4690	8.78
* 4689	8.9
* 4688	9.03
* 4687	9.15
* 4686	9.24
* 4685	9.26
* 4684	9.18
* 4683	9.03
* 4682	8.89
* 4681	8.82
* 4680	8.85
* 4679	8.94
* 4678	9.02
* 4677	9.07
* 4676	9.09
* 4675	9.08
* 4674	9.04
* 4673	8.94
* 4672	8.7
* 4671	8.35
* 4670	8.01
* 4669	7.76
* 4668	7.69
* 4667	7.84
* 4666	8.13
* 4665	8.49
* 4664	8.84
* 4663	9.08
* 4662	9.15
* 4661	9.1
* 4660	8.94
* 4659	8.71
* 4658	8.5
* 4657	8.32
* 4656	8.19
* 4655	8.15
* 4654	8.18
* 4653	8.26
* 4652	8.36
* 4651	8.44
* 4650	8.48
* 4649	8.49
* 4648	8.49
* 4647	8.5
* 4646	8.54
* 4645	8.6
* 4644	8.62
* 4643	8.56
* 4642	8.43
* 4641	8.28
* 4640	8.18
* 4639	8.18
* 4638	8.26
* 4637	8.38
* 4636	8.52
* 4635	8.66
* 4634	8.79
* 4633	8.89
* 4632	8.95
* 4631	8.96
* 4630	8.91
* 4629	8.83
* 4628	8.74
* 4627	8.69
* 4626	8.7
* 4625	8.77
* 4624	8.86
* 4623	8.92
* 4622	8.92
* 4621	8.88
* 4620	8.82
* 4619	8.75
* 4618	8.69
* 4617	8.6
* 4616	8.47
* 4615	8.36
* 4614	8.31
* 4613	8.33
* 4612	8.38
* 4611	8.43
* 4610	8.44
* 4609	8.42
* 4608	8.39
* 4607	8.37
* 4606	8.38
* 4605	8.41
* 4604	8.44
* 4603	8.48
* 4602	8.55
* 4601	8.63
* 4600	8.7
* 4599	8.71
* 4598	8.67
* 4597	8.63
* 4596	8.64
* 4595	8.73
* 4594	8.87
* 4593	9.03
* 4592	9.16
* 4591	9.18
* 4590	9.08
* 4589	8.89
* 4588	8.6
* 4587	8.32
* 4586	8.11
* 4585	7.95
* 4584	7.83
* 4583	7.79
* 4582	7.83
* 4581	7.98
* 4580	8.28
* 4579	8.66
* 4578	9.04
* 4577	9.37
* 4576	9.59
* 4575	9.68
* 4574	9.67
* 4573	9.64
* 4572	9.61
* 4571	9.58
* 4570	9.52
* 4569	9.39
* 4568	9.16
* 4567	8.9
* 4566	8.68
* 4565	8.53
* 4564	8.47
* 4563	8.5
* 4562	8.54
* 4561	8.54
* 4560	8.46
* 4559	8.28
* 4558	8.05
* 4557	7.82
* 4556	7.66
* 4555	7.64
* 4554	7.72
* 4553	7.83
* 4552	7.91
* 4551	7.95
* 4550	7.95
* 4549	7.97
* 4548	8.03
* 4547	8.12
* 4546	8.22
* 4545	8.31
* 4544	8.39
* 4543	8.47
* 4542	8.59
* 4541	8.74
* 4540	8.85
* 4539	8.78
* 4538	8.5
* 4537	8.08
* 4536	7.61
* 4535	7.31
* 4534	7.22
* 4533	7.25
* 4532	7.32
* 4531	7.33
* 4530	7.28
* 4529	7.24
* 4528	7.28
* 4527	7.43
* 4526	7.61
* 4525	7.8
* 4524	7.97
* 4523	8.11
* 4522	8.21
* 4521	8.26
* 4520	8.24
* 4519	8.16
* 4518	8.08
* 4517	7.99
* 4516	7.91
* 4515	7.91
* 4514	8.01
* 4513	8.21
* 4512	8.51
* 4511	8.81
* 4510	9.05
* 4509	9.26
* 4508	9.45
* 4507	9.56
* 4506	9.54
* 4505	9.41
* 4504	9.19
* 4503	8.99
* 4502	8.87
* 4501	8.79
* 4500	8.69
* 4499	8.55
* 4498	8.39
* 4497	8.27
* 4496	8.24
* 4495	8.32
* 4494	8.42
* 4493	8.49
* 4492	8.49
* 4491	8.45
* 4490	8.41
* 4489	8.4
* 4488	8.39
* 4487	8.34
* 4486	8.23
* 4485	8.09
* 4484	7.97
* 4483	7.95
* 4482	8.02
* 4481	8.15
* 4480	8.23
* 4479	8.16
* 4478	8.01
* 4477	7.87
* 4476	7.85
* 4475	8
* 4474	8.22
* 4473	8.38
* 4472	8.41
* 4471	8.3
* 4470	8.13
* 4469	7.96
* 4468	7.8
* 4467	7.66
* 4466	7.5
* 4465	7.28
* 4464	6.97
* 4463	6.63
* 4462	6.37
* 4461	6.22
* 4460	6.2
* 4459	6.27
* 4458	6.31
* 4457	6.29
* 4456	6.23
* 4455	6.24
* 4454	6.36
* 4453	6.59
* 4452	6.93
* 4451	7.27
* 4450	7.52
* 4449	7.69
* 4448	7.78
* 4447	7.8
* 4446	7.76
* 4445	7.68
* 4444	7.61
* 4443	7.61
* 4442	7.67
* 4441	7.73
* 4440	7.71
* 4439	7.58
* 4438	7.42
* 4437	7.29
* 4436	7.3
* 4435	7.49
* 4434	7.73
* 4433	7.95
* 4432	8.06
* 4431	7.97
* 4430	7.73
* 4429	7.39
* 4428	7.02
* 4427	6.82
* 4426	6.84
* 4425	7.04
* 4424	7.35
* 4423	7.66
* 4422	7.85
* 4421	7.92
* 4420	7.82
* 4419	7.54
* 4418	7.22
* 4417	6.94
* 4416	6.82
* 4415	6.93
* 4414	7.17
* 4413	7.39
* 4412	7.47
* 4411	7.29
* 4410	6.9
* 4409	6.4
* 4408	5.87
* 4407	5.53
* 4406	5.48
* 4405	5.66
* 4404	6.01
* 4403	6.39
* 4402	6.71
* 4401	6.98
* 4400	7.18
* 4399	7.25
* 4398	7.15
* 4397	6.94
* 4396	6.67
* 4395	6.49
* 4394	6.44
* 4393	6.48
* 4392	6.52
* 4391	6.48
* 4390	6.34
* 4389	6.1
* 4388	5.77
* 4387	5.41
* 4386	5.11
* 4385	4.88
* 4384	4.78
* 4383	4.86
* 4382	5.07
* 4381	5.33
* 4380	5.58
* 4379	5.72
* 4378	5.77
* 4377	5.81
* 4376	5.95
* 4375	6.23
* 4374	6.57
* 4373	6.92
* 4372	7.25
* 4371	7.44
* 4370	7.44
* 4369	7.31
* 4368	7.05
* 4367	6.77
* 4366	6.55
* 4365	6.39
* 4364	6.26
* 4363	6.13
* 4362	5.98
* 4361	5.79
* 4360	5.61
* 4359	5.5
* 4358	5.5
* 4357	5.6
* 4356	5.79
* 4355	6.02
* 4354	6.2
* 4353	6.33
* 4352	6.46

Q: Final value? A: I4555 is -3.6 angstroms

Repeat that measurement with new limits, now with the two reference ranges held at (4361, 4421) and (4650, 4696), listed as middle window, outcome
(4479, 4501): -3.3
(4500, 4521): -3.6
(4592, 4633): -2.1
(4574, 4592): -1.5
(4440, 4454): -1.2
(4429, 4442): -1.6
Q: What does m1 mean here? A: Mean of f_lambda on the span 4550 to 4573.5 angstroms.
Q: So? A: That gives 8.53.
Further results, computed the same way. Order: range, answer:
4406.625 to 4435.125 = 7.25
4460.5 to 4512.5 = 8.26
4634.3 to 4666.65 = 8.5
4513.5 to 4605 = 8.35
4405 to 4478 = 7.27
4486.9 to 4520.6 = 8.58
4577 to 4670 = 8.54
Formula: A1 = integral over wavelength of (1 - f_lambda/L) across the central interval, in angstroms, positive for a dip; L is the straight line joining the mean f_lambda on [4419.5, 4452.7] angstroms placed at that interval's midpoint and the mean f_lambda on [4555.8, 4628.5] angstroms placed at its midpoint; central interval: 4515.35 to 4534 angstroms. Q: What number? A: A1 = 1.0 angstroms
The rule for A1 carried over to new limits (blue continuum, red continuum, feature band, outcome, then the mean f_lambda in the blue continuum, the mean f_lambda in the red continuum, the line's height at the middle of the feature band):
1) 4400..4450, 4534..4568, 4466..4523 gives -4.4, 7.23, 8.22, 7.78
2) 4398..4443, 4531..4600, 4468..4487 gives -1.1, 7.15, 8.47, 7.67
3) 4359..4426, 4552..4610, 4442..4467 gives 0.7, 6.48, 8.62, 7.18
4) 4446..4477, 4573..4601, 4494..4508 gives -2.0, 7.26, 8.72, 7.72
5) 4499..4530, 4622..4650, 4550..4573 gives 0.0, 8.4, 8.62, 8.49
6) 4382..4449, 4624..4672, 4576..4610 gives -1.8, 6.92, 8.51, 8.14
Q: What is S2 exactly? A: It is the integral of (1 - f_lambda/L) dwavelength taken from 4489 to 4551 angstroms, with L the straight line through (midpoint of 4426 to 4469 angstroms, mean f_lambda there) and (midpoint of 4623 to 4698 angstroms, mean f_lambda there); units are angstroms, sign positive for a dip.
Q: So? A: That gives -4.4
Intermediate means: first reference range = 7.23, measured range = 8.28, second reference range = 8.71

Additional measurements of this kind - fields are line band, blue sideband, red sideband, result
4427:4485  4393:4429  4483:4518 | 1.8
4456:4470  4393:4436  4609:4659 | 0.9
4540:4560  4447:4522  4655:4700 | 0.4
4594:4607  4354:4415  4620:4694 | -0.7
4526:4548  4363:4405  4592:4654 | -0.4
